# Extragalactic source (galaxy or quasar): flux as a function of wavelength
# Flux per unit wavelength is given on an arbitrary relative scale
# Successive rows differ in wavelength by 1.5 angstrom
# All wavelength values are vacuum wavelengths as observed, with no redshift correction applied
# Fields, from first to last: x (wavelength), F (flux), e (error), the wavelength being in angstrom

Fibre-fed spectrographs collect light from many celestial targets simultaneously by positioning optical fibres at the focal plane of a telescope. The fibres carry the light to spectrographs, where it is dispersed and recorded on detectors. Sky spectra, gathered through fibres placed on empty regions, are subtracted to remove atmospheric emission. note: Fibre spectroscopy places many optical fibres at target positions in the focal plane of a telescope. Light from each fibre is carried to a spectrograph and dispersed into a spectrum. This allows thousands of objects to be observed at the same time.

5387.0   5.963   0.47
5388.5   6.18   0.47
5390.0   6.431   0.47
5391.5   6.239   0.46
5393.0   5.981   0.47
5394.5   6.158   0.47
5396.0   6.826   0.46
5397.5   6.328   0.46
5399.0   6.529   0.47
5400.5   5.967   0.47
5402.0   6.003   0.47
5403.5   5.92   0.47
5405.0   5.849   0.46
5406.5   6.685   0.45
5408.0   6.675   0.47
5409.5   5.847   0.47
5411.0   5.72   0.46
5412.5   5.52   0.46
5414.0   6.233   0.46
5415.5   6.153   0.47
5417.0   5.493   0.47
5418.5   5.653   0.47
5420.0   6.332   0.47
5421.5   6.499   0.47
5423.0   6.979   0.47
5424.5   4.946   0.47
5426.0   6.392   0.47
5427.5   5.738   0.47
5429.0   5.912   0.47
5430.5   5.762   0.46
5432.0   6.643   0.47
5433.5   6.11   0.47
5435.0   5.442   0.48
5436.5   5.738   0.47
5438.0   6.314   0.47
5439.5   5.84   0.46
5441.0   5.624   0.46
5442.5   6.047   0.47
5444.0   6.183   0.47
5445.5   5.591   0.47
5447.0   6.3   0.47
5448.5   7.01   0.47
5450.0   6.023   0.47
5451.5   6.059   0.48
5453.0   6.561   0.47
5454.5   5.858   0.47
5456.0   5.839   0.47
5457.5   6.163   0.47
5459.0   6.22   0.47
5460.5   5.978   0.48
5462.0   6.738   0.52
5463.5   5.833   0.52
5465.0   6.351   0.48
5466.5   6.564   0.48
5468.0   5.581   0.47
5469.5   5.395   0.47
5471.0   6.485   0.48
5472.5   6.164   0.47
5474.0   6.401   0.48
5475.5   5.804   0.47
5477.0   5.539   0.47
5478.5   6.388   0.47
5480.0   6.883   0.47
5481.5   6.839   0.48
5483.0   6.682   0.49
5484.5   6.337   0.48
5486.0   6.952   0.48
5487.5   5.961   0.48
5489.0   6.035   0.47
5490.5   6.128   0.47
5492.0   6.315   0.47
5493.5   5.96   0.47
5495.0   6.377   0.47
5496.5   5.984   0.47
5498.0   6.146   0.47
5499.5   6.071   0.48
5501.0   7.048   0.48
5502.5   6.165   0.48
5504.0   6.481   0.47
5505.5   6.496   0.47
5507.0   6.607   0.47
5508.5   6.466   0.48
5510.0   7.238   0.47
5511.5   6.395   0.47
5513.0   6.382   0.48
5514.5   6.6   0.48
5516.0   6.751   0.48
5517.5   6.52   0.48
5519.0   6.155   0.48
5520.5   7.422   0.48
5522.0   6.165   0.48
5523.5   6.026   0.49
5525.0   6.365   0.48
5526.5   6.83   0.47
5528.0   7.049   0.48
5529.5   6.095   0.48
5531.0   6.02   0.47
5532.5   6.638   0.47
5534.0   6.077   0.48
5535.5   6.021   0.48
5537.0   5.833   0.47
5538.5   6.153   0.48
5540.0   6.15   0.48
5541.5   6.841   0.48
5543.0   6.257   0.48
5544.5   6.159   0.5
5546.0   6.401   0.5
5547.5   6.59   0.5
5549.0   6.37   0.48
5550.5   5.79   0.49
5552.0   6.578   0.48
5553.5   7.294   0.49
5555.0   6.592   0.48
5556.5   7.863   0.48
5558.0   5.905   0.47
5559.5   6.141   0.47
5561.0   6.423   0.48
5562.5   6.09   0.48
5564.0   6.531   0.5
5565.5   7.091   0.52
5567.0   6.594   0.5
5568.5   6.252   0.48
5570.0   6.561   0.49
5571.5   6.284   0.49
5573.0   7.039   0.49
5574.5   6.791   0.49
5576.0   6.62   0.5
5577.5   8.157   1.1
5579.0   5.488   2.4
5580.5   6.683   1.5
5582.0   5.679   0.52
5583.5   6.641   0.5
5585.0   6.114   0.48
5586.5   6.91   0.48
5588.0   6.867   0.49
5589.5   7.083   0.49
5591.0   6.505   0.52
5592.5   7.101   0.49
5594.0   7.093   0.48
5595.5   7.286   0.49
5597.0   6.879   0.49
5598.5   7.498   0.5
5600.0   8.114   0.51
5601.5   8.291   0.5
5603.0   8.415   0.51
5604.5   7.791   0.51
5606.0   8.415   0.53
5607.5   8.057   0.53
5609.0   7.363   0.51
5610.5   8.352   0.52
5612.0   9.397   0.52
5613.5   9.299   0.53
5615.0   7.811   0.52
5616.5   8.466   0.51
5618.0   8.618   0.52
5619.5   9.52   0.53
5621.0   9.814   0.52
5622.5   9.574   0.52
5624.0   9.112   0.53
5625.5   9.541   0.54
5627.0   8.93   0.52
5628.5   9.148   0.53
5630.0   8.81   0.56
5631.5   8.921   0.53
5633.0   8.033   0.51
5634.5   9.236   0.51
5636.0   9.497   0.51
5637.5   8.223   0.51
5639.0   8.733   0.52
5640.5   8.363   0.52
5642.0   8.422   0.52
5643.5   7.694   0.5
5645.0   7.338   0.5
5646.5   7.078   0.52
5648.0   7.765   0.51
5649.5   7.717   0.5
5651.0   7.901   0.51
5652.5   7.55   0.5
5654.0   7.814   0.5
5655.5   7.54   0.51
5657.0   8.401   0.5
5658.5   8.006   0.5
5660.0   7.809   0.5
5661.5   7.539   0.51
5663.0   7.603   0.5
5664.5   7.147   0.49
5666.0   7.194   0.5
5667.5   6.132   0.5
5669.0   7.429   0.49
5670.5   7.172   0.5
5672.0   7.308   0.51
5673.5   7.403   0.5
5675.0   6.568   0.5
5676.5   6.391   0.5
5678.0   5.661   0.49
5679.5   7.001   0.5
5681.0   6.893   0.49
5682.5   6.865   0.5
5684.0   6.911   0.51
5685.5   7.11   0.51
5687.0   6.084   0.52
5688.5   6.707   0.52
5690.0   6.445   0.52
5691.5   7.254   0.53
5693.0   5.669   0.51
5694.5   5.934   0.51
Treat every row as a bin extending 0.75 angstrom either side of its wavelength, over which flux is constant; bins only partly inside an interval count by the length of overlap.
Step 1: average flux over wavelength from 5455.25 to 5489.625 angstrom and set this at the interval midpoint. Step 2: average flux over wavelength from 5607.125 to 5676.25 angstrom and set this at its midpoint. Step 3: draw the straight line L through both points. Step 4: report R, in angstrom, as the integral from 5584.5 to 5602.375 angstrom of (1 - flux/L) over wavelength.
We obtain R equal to 1.0 angstrom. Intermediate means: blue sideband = 6.22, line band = 7.17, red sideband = 8.15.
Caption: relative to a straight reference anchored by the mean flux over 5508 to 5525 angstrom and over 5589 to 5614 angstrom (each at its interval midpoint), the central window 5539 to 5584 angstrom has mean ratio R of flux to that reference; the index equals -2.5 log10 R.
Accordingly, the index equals 0.109 mag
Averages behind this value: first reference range 6.55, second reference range 7.81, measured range 6.53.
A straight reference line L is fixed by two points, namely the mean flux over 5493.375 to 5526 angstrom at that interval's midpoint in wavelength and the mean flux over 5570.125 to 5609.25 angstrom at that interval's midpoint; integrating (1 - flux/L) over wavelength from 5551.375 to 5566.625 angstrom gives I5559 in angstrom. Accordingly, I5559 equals 0.5 angstrom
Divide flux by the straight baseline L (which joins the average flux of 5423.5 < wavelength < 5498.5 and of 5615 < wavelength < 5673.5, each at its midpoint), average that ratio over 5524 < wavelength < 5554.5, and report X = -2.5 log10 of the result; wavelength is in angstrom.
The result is 0.10 mag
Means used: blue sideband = 6.13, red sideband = 8.17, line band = 6.37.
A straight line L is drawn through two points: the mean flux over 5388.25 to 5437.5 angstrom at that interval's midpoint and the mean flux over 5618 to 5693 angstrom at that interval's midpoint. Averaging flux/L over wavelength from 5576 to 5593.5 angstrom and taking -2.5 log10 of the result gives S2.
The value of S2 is 0.10 mag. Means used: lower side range 6.09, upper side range 7.77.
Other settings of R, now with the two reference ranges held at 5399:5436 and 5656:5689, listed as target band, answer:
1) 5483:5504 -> 0.16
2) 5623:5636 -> -3.99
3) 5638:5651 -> -1.76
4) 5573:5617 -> -4.24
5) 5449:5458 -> 0.10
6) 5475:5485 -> -0.13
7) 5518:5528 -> -0.12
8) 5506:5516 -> -0.33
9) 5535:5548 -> 0.53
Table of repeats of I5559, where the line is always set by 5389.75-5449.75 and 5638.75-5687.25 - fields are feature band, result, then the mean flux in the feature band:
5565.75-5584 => 0.8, 6.58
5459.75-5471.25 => 0.4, 6.1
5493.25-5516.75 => 0.3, 6.46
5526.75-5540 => 0.8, 6.25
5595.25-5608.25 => -1.6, 7.88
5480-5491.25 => 0.0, 6.45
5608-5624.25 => -3.9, 8.83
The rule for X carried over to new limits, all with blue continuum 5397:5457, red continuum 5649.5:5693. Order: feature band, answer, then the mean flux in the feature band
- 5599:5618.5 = -0.212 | 8.32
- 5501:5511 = -0.034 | 6.61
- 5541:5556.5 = 0.007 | 6.55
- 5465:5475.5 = 0.026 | 6.1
